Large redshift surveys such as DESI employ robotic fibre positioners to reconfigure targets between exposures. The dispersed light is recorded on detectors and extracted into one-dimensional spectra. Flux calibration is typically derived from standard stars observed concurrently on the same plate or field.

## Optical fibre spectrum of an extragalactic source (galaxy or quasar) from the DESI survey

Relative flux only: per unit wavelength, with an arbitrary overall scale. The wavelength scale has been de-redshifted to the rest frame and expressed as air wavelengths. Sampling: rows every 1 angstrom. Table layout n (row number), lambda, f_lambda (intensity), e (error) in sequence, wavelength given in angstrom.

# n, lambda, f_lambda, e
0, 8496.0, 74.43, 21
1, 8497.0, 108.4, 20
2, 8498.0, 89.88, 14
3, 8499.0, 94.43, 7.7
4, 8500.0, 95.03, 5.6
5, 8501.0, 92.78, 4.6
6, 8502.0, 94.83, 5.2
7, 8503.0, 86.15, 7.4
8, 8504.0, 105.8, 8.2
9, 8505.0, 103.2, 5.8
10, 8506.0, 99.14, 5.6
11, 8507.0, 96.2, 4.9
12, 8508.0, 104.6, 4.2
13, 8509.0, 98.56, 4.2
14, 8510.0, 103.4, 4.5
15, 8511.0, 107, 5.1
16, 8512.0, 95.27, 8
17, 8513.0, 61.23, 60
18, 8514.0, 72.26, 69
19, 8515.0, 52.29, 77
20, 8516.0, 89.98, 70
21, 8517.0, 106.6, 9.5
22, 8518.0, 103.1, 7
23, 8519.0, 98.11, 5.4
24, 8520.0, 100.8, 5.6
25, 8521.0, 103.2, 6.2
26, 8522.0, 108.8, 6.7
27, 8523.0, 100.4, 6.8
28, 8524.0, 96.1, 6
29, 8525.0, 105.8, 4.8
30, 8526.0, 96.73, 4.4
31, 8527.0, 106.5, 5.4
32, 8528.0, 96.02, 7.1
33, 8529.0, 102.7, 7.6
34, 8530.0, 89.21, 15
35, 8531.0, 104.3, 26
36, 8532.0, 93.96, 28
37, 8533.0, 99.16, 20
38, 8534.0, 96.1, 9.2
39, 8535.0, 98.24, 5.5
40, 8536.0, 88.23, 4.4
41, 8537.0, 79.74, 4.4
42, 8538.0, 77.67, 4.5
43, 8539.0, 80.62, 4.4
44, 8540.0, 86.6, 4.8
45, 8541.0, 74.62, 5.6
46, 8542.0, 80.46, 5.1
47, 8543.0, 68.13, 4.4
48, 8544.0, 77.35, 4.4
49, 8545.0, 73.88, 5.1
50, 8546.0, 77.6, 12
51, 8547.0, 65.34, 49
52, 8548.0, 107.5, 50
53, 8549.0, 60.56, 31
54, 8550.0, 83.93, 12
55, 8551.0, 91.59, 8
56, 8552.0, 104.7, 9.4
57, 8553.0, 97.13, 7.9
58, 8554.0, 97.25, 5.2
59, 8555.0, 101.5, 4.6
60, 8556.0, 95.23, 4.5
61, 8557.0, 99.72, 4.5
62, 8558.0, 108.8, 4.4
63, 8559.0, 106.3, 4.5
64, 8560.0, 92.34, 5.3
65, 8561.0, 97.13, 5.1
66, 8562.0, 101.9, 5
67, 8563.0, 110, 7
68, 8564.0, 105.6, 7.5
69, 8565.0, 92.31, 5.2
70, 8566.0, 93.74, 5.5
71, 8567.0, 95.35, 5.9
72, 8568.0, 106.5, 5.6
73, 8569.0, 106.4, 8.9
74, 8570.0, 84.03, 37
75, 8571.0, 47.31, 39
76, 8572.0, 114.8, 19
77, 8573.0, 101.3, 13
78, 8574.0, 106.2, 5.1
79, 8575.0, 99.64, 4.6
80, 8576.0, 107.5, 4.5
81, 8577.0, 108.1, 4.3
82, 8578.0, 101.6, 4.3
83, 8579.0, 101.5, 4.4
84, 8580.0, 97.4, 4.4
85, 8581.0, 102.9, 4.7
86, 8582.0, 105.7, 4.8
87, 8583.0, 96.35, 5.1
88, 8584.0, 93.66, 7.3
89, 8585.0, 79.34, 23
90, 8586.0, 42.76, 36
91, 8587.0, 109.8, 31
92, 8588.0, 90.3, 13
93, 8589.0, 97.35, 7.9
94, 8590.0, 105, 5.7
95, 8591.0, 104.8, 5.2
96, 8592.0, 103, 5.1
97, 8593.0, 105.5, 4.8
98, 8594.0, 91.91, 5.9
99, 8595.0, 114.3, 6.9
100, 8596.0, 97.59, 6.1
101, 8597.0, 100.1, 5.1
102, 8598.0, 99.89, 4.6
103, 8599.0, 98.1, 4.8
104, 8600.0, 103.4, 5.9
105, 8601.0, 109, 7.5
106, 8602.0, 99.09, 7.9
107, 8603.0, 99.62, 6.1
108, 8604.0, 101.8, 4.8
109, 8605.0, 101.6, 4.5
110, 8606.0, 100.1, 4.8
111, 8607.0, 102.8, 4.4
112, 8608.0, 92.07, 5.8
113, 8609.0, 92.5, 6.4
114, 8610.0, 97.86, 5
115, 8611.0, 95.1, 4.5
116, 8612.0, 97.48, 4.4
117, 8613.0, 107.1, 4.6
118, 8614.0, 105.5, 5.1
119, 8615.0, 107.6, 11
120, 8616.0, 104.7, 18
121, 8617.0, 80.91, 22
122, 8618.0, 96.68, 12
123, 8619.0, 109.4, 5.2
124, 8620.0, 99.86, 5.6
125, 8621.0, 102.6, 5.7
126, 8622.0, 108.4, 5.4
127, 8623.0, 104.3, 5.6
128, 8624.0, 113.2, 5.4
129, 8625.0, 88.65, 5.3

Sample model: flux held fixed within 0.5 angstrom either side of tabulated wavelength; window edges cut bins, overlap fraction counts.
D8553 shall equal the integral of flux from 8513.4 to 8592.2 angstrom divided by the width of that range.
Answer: 93.7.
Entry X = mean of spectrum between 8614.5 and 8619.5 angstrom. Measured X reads 99.9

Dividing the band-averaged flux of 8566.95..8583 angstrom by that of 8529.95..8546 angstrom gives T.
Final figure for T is 1.16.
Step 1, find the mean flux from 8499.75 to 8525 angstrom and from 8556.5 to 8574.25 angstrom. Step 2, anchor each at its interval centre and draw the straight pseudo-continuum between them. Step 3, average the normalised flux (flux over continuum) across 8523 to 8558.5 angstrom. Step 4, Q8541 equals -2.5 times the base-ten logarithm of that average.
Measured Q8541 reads 0.07 mag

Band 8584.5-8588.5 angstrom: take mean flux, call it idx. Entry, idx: 80.5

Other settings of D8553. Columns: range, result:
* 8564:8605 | 98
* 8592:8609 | 101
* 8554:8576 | 98.6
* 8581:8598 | 96.4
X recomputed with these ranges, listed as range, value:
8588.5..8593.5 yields 103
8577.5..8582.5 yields 102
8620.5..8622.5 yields 106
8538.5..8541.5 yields 80.6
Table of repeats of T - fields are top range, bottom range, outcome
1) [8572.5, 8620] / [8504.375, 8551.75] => 1.09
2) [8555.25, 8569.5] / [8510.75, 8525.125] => 1.09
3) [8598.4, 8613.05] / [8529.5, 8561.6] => 1.12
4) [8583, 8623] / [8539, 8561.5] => 1.12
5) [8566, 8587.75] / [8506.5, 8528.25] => 1.00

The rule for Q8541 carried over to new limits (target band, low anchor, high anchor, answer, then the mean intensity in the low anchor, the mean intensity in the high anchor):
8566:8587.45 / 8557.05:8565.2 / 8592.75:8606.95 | 0.07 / 102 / 102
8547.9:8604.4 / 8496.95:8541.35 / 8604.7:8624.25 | 0.00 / 94.2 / 101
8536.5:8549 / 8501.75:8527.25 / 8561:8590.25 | 0.22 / 95.9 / 96.6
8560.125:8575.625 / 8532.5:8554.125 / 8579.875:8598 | -0.07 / 84.6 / 96.6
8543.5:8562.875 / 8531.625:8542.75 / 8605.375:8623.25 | -0.03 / 86.4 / 100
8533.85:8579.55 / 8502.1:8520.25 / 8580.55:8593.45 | 0.02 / 93.5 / 95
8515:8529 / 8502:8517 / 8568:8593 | -0.08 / 91.7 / 96.5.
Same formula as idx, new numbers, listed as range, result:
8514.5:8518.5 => 88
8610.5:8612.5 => 96.3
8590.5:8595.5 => 104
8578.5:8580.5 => 99.5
